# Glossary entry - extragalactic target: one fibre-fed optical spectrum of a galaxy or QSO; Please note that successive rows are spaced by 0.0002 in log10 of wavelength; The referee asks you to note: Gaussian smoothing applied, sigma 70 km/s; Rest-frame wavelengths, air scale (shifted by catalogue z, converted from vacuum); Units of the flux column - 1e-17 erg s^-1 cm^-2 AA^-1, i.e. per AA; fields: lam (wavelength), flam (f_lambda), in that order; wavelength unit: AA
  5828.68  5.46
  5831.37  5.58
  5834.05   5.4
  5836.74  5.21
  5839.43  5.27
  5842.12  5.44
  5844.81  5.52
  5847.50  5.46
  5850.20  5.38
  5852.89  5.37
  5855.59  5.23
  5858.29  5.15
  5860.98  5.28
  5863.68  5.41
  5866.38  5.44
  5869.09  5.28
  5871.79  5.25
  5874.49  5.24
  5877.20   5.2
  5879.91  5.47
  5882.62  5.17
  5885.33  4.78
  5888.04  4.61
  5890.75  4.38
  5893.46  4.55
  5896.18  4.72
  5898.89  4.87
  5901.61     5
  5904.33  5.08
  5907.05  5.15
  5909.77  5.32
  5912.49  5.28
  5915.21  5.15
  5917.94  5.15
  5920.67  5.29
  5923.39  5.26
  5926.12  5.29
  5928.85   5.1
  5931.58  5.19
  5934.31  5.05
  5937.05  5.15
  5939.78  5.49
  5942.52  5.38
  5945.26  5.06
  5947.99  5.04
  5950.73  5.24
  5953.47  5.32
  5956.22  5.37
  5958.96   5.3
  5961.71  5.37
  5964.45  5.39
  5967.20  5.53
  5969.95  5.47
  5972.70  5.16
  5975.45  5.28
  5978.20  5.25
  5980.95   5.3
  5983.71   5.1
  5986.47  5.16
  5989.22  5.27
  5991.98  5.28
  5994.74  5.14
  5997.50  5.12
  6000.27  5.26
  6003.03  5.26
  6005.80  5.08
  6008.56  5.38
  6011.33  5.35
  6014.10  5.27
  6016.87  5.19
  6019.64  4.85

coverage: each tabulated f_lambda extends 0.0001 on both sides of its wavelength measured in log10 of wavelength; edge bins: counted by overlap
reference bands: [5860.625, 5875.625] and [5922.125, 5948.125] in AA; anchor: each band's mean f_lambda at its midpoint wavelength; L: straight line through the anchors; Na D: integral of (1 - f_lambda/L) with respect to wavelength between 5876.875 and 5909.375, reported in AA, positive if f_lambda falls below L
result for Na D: 2.2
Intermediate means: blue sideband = 5.32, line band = 4.92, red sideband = 5.21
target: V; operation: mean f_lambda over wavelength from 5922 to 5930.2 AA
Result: 5.22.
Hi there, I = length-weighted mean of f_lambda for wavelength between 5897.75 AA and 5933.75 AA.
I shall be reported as 5.16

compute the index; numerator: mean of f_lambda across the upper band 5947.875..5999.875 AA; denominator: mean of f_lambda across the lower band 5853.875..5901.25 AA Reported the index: 1.04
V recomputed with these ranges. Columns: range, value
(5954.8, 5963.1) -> 5.34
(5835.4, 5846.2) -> 5.36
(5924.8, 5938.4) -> 5.15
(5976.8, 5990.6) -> 5.22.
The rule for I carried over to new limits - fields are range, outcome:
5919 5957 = 5.23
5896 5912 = 5.06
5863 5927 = 5.09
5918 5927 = 5.26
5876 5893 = 4.91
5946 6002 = 5.27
